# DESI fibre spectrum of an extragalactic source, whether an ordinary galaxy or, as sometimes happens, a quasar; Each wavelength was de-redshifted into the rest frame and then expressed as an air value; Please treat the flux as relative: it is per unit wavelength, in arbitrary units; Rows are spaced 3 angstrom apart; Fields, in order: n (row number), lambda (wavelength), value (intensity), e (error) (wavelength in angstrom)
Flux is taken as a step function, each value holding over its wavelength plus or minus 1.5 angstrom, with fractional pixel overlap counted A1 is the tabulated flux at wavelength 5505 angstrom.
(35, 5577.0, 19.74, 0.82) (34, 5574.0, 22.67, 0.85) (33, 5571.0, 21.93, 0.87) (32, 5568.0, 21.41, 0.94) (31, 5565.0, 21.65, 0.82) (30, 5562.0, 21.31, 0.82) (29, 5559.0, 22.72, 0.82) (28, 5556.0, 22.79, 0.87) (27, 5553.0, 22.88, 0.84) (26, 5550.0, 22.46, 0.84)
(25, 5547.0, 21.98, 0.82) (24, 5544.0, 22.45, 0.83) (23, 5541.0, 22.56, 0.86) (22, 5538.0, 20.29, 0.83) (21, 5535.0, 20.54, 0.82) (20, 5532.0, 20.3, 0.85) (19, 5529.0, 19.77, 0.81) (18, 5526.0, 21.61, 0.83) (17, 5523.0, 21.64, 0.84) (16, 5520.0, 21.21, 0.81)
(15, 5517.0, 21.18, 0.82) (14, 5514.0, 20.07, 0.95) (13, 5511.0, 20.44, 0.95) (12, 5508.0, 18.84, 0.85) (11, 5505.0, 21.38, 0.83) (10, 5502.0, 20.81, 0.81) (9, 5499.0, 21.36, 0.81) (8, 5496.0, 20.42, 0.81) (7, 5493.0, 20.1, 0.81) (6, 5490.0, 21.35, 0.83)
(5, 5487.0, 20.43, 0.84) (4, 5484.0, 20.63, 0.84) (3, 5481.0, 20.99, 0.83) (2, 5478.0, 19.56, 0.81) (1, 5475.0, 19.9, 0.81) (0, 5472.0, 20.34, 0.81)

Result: 21.38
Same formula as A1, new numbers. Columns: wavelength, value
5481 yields 20.99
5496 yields 20.42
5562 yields 21.31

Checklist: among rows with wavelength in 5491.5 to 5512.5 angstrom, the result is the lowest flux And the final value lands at 18.84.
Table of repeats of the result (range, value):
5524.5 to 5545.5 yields 19.77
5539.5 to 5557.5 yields 21.98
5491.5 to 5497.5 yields 20.1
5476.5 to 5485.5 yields 19.56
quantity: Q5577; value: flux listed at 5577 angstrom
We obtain 19.74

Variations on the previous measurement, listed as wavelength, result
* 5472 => 20.34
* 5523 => 21.64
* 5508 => 18.84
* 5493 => 20.1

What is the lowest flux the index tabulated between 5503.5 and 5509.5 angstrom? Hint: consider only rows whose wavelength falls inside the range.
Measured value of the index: 18.84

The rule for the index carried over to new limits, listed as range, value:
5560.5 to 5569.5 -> 21.31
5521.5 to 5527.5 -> 21.61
